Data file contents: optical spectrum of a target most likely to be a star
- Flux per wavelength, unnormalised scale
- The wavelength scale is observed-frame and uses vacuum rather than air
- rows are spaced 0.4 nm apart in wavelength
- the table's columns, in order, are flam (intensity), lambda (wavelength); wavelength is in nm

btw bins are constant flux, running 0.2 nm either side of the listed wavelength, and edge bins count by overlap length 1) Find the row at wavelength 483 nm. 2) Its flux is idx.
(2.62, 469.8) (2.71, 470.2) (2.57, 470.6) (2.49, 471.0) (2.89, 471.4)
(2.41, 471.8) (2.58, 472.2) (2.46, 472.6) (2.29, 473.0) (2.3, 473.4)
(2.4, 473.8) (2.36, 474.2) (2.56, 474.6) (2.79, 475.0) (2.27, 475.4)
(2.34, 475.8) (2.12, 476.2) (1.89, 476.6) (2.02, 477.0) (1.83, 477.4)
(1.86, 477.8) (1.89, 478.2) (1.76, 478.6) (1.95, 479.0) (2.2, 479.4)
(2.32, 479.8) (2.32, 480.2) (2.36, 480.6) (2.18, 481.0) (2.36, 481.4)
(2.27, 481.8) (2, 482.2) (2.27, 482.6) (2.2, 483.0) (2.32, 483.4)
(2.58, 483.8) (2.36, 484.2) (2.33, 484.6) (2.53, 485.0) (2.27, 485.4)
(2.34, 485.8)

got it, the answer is 2.2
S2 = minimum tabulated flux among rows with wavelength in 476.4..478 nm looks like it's 1.83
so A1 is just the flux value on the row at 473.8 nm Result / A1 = 2.4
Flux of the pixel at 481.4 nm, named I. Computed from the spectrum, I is 2.36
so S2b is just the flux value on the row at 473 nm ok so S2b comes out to 2.29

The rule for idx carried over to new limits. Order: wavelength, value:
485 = 2.53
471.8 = 2.41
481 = 2.18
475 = 2.79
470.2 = 2.71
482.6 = 2.27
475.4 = 2.27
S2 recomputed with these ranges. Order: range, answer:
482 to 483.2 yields 2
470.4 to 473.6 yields 2.29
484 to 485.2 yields 2.33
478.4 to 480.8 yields 1.76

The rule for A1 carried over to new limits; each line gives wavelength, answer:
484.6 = 2.33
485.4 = 2.27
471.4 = 2.89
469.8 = 2.62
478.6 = 1.76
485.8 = 2.34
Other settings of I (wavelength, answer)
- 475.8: 2.34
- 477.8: 1.86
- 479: 1.95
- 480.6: 2.36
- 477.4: 1.83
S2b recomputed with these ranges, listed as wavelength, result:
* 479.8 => 2.32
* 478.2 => 1.89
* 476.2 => 2.12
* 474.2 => 2.36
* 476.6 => 1.89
